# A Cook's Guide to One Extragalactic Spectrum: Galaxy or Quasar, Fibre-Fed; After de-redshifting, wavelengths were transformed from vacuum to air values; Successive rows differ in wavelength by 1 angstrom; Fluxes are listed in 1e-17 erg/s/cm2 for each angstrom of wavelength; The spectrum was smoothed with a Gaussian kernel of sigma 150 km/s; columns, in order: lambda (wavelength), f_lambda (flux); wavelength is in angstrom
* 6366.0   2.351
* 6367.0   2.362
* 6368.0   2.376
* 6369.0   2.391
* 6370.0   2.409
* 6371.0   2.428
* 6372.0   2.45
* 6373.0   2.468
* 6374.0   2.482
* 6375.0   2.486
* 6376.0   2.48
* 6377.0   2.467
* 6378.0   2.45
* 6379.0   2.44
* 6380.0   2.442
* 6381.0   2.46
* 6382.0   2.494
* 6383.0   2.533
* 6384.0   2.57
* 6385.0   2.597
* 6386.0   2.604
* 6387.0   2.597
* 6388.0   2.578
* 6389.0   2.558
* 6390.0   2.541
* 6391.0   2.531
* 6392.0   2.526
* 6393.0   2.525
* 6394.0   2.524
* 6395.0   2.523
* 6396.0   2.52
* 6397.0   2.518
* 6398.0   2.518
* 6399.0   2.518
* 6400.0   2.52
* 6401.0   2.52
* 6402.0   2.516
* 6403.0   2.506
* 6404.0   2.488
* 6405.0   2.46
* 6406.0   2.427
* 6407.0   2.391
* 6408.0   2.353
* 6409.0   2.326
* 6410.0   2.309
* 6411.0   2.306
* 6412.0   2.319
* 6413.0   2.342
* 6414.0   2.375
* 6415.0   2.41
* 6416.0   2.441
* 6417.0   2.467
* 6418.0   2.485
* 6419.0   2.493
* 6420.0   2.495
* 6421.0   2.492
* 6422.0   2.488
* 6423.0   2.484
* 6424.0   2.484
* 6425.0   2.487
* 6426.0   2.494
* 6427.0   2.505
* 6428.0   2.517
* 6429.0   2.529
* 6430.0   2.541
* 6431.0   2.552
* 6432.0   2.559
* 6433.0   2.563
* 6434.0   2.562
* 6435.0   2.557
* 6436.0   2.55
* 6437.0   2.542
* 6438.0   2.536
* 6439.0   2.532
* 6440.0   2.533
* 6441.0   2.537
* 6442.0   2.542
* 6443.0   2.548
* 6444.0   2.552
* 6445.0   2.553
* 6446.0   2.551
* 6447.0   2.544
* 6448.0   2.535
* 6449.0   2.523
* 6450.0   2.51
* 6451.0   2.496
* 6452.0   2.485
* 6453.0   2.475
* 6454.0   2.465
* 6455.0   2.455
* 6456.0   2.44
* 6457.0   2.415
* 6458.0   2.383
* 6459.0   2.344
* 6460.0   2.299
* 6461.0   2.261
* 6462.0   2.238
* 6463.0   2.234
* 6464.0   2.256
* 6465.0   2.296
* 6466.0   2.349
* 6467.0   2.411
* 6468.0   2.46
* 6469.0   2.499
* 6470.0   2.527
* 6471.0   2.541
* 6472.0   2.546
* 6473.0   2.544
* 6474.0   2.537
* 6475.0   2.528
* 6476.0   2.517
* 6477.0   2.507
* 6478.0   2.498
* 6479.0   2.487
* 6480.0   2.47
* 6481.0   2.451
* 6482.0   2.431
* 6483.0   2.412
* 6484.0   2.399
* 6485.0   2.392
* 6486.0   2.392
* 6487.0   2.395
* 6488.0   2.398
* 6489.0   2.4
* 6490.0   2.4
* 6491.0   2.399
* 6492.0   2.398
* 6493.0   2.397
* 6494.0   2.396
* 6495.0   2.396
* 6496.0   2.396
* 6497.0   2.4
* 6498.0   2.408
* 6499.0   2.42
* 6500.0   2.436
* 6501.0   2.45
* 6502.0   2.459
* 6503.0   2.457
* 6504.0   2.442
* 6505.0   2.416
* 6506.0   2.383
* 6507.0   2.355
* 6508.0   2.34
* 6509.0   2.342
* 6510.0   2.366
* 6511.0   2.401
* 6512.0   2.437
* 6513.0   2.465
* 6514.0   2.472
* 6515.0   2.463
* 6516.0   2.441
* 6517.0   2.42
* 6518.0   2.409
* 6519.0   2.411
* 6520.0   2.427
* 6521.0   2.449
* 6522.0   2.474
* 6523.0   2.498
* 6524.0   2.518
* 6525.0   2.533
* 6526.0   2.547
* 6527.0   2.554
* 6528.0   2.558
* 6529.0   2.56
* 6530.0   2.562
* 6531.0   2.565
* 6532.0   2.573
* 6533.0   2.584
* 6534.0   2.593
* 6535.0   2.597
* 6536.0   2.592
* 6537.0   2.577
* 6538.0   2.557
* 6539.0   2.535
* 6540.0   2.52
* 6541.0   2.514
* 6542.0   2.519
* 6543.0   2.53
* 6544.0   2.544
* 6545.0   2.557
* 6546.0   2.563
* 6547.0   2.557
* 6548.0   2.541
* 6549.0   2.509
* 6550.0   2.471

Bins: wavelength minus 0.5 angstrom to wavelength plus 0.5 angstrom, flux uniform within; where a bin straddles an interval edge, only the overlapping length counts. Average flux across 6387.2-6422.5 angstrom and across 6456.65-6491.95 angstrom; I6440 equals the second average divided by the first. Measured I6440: 0.98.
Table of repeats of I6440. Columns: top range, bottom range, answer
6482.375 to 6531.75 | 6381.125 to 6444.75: 0.98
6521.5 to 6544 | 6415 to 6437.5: 1.01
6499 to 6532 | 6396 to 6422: 1.01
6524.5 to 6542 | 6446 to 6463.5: 1.06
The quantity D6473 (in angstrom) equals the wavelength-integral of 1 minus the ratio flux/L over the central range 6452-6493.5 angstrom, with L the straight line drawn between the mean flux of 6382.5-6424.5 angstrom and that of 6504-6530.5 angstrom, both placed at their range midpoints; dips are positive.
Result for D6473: 0.7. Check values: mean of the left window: 2.48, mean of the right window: 2.45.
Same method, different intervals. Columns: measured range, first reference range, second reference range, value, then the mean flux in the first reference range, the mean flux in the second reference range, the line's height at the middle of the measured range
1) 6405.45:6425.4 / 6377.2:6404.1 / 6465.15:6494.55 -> 0.7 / 2.52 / 2.45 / 2.5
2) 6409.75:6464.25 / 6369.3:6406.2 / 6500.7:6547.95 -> 0.7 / 2.5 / 2.49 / 2.5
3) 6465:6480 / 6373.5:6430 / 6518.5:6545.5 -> 0.1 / 2.48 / 2.54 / 2.51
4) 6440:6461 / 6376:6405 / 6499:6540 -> 0.2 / 2.52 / 2.48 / 2.5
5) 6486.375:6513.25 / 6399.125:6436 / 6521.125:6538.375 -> 1.3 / 2.47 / 2.55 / 2.53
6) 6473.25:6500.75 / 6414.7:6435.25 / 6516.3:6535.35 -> 0.9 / 2.51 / 2.52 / 2.51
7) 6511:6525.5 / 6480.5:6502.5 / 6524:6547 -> 0.2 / 2.41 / 2.56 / 2.5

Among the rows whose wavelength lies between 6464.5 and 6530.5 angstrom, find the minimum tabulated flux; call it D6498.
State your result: 2.296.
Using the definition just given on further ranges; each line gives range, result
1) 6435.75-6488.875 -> 2.234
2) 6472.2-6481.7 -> 2.451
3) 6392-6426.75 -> 2.306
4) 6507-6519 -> 2.34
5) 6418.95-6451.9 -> 2.484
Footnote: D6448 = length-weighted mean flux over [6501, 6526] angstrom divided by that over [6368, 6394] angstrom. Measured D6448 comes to 1.0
